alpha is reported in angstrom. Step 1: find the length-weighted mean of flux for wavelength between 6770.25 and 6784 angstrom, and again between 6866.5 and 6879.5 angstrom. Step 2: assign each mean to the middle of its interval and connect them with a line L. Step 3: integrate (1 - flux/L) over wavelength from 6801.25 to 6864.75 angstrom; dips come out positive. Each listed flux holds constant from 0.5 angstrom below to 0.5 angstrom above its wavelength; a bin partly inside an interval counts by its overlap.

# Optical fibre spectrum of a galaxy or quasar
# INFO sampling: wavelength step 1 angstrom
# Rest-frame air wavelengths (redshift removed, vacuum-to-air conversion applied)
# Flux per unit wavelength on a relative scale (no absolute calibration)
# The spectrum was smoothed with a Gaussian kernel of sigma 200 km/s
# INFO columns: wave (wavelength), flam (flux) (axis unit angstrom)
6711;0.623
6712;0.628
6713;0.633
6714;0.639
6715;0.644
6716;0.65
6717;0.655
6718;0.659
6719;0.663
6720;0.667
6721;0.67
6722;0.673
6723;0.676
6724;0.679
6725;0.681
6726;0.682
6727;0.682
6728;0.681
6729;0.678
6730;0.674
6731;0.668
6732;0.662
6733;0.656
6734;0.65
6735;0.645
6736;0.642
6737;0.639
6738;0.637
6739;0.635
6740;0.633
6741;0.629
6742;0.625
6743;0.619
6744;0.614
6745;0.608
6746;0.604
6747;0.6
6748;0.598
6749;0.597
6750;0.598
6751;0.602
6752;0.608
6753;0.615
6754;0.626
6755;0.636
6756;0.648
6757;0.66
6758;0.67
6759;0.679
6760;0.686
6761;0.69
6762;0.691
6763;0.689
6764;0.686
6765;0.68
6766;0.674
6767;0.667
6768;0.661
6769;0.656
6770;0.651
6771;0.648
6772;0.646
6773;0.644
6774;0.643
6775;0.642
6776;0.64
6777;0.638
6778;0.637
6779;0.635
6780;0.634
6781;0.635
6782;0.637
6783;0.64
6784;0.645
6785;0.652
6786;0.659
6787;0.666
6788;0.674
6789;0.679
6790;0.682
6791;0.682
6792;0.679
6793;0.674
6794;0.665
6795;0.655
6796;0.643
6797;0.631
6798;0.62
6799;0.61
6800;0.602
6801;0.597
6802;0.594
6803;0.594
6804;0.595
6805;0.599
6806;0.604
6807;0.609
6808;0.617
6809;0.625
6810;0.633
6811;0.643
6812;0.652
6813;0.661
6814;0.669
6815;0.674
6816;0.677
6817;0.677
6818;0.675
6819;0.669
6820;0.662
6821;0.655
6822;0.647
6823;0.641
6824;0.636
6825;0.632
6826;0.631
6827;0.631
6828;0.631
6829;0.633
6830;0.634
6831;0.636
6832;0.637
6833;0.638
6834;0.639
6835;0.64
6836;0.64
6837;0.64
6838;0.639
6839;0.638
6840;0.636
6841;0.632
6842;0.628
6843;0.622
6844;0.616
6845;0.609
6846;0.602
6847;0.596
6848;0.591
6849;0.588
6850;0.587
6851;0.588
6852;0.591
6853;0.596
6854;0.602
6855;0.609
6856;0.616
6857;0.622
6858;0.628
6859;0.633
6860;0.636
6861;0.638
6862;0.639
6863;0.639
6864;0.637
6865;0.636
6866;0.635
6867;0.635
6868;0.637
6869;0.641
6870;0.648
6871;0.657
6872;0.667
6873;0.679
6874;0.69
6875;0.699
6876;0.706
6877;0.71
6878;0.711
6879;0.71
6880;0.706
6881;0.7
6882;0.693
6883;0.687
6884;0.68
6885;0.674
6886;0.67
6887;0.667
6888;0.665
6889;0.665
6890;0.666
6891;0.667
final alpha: 3.1 angstrom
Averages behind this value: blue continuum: 0.64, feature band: 0.629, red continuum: 0.676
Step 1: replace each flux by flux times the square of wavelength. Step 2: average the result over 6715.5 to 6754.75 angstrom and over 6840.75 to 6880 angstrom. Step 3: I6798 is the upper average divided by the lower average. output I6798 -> 1.03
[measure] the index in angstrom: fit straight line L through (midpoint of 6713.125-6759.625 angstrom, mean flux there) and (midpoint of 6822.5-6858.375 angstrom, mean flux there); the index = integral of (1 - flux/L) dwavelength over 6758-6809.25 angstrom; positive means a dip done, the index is -1.0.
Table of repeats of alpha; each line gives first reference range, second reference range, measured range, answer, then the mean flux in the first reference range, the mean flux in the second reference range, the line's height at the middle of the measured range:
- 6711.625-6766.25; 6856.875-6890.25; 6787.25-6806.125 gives 0.56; 0.649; 0.665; 0.656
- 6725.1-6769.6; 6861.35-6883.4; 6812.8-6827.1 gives 0.10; 0.648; 0.671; 0.661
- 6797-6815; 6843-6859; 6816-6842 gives -1.30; 0.621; 0.604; 0.612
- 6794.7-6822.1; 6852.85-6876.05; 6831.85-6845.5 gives 0.14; 0.635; 0.642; 0.639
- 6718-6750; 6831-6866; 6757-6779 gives -0.78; 0.647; 0.622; 0.639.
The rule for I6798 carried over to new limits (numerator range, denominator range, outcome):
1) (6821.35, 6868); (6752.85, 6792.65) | 0.97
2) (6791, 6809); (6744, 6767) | 0.98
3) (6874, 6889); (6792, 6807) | 1.14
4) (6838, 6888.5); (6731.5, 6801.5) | 1.03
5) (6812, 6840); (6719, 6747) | 1.02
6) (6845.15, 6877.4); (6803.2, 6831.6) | 1.00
